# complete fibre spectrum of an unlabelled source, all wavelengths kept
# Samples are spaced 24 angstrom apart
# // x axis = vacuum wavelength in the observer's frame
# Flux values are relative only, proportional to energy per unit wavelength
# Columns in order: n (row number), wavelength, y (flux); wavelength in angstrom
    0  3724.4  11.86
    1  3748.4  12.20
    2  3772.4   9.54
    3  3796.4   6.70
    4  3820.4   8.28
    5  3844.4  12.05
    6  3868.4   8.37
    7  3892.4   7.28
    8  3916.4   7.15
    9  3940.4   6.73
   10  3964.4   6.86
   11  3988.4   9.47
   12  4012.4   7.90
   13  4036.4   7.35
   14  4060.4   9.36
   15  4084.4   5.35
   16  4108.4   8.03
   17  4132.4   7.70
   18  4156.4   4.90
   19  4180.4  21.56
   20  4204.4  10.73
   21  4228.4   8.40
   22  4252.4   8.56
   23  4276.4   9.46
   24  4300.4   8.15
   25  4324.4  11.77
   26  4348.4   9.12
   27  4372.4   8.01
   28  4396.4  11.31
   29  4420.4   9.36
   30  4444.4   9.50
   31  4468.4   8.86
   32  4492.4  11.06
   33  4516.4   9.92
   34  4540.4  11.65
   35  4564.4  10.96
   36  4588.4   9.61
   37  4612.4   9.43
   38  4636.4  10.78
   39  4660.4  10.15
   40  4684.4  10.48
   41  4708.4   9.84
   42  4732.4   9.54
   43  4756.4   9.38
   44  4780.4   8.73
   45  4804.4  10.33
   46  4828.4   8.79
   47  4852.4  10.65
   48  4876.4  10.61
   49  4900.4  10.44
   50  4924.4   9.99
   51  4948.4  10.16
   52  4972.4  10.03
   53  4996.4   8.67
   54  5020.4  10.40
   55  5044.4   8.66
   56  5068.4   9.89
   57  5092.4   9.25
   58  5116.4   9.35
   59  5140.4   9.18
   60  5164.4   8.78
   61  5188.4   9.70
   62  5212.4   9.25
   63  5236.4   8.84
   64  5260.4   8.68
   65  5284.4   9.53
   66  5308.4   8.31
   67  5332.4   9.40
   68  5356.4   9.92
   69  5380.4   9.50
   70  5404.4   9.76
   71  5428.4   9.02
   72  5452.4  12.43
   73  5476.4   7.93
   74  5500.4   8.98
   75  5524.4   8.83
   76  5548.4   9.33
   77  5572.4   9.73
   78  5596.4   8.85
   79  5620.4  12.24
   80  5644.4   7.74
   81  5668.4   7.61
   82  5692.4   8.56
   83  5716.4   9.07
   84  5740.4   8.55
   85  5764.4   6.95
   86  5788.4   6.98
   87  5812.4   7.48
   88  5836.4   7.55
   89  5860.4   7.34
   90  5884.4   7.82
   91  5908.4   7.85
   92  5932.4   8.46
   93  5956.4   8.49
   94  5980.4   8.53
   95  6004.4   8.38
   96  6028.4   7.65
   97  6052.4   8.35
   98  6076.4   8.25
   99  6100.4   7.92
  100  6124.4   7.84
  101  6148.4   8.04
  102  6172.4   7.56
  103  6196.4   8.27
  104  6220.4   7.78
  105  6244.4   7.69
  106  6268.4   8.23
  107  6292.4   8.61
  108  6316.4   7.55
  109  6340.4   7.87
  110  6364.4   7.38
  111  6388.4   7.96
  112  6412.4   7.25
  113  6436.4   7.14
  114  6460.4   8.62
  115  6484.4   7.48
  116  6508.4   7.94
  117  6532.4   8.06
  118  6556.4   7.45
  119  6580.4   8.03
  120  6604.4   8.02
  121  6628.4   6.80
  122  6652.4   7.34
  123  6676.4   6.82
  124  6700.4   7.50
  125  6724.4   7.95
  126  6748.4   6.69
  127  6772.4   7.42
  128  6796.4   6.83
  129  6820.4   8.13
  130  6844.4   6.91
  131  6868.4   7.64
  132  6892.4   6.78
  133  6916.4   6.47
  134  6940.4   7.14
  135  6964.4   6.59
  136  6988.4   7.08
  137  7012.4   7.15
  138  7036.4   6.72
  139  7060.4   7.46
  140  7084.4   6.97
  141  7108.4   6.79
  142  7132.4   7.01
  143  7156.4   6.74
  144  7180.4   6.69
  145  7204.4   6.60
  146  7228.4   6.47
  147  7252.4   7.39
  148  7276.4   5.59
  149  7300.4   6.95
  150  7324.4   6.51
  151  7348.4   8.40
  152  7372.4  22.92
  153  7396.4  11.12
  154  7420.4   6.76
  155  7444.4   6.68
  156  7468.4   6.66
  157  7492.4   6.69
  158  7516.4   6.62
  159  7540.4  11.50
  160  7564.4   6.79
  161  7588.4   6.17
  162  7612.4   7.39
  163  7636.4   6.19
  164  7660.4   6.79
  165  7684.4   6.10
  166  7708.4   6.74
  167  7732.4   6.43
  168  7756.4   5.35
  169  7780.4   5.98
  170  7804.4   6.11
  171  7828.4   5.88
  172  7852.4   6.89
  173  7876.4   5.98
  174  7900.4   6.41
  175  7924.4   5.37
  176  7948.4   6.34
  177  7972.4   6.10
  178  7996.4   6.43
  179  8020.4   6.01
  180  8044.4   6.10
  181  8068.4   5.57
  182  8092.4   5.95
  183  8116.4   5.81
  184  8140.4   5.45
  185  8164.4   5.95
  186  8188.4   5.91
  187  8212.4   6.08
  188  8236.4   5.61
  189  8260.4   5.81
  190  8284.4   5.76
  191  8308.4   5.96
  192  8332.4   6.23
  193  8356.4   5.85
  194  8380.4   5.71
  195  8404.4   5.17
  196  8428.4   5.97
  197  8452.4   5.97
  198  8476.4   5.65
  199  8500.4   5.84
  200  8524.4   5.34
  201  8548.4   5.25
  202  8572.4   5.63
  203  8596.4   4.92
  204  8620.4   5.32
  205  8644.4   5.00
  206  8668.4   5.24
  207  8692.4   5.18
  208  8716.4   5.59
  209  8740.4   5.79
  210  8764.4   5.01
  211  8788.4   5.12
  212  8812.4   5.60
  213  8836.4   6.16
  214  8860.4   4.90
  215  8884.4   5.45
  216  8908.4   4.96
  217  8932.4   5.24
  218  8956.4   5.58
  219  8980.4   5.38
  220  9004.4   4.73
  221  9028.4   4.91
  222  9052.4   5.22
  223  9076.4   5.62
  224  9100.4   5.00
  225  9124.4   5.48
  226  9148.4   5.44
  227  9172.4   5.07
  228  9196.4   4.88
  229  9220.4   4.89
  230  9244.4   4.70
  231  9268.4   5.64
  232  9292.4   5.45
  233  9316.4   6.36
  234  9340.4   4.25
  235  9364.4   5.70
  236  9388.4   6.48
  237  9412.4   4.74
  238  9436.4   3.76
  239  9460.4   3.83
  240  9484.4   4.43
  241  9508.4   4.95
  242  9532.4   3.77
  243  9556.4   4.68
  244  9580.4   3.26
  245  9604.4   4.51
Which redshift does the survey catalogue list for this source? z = 0.122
